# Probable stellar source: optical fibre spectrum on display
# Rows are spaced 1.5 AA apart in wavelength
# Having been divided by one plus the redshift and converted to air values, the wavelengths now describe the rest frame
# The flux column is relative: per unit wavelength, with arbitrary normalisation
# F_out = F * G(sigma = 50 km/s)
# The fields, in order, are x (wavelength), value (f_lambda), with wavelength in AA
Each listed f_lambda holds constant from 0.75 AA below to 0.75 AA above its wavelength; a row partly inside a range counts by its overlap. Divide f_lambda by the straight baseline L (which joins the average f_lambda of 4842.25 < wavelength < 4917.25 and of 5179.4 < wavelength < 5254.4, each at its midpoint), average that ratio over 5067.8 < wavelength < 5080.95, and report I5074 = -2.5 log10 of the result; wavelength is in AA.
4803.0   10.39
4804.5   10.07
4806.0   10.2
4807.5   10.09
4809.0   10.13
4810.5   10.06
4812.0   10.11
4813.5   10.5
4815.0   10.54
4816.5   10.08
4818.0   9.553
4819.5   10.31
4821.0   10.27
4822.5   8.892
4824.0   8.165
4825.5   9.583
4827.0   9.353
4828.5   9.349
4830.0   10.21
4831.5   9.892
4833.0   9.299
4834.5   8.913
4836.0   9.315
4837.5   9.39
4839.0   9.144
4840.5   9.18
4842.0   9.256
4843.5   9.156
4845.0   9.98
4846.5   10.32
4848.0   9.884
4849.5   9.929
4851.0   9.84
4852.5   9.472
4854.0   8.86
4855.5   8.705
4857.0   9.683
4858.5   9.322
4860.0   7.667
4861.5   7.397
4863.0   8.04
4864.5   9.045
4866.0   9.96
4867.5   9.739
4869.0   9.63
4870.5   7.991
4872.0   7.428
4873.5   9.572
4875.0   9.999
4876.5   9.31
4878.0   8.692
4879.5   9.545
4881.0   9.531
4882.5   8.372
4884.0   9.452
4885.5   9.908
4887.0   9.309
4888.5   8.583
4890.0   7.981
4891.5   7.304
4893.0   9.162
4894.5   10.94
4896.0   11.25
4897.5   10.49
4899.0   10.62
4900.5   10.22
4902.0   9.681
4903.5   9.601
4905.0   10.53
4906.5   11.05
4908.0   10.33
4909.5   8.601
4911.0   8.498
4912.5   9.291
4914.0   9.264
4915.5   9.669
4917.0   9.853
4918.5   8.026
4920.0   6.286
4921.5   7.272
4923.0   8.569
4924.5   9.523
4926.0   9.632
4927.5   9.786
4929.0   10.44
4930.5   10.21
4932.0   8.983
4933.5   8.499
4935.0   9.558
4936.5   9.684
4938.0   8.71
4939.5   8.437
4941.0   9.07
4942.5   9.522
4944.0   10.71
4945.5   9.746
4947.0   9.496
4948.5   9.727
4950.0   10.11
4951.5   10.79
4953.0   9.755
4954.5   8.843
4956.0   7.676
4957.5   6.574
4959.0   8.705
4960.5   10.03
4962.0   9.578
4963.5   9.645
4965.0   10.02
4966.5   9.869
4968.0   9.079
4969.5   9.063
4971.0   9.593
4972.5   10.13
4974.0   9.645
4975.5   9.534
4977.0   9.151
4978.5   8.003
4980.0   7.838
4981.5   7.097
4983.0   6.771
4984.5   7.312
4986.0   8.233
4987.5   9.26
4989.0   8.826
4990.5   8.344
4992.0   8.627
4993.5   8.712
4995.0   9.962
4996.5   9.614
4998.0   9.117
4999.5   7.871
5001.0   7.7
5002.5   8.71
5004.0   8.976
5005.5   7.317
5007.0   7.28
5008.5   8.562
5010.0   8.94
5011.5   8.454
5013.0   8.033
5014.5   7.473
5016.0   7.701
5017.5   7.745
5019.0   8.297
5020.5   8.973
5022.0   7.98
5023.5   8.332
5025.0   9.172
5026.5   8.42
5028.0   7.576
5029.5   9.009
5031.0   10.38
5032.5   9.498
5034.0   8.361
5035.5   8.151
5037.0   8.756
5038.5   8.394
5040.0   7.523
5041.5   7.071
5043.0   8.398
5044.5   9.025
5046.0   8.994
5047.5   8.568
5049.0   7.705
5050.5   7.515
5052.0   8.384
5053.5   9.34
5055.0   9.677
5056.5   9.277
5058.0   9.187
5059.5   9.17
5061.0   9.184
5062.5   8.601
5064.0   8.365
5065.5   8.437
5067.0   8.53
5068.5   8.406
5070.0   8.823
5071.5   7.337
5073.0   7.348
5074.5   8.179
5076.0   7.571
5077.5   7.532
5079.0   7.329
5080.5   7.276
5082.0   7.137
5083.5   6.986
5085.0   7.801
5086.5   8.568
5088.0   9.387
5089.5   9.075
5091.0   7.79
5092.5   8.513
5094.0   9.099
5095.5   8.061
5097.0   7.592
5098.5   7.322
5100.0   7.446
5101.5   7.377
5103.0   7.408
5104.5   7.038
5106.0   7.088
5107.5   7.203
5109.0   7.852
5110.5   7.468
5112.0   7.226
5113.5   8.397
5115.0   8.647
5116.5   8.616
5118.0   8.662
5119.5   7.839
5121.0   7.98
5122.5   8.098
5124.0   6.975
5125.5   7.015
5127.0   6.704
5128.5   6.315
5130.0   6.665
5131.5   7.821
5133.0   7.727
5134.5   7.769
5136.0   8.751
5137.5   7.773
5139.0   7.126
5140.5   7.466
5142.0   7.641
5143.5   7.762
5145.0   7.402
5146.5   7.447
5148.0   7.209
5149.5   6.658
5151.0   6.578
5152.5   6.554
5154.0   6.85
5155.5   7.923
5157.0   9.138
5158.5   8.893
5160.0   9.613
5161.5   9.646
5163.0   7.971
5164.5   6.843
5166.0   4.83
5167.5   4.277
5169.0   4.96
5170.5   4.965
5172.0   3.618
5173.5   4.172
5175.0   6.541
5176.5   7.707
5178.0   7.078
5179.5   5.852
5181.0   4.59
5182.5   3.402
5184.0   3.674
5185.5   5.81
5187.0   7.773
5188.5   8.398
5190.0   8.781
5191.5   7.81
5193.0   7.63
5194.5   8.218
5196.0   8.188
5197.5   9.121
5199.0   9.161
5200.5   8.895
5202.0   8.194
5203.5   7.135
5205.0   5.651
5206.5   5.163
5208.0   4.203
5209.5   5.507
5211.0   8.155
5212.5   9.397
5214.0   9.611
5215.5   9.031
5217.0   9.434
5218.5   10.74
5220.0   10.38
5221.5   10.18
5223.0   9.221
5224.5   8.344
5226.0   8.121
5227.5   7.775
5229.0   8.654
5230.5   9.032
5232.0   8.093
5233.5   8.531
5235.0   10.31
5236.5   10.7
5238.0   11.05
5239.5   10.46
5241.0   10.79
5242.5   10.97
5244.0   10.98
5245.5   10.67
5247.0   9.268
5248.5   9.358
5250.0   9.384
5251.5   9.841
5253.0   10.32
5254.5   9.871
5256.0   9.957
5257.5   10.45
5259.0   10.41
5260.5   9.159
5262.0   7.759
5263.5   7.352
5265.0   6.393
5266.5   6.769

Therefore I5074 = 0.14 mag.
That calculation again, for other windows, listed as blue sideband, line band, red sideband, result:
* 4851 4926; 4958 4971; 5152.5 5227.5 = -0.09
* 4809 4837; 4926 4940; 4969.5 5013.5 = -0.05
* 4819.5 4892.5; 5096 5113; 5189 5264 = 0.22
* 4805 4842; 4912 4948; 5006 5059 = -0.01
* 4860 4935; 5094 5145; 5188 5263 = 0.19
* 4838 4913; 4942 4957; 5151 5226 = -0.08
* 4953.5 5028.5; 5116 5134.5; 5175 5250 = 0.12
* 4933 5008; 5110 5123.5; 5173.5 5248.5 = 0.05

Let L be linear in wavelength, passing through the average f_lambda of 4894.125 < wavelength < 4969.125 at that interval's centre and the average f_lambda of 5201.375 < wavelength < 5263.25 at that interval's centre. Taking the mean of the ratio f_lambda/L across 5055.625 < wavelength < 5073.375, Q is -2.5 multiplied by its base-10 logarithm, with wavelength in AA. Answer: 0.08 mag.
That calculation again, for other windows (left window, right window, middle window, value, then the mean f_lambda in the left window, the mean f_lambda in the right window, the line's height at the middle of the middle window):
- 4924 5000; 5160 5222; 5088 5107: 0.01 mag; 9.12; 7.16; 7.96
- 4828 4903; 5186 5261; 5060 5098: 0.12 mag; 9.32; 8.96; 9.1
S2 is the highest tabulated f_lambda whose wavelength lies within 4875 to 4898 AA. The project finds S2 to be 11.25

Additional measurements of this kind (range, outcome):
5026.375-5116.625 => 10.38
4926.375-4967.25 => 10.79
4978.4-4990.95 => 9.26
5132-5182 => 9.646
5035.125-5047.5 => 9.025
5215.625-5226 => 10.74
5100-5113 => 7.852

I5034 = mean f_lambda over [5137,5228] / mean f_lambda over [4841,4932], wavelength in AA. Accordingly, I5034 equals 0.8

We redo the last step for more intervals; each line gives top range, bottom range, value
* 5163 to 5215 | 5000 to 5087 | 0.80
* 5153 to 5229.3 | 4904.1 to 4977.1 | 0.79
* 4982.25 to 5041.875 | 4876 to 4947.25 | 0.90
